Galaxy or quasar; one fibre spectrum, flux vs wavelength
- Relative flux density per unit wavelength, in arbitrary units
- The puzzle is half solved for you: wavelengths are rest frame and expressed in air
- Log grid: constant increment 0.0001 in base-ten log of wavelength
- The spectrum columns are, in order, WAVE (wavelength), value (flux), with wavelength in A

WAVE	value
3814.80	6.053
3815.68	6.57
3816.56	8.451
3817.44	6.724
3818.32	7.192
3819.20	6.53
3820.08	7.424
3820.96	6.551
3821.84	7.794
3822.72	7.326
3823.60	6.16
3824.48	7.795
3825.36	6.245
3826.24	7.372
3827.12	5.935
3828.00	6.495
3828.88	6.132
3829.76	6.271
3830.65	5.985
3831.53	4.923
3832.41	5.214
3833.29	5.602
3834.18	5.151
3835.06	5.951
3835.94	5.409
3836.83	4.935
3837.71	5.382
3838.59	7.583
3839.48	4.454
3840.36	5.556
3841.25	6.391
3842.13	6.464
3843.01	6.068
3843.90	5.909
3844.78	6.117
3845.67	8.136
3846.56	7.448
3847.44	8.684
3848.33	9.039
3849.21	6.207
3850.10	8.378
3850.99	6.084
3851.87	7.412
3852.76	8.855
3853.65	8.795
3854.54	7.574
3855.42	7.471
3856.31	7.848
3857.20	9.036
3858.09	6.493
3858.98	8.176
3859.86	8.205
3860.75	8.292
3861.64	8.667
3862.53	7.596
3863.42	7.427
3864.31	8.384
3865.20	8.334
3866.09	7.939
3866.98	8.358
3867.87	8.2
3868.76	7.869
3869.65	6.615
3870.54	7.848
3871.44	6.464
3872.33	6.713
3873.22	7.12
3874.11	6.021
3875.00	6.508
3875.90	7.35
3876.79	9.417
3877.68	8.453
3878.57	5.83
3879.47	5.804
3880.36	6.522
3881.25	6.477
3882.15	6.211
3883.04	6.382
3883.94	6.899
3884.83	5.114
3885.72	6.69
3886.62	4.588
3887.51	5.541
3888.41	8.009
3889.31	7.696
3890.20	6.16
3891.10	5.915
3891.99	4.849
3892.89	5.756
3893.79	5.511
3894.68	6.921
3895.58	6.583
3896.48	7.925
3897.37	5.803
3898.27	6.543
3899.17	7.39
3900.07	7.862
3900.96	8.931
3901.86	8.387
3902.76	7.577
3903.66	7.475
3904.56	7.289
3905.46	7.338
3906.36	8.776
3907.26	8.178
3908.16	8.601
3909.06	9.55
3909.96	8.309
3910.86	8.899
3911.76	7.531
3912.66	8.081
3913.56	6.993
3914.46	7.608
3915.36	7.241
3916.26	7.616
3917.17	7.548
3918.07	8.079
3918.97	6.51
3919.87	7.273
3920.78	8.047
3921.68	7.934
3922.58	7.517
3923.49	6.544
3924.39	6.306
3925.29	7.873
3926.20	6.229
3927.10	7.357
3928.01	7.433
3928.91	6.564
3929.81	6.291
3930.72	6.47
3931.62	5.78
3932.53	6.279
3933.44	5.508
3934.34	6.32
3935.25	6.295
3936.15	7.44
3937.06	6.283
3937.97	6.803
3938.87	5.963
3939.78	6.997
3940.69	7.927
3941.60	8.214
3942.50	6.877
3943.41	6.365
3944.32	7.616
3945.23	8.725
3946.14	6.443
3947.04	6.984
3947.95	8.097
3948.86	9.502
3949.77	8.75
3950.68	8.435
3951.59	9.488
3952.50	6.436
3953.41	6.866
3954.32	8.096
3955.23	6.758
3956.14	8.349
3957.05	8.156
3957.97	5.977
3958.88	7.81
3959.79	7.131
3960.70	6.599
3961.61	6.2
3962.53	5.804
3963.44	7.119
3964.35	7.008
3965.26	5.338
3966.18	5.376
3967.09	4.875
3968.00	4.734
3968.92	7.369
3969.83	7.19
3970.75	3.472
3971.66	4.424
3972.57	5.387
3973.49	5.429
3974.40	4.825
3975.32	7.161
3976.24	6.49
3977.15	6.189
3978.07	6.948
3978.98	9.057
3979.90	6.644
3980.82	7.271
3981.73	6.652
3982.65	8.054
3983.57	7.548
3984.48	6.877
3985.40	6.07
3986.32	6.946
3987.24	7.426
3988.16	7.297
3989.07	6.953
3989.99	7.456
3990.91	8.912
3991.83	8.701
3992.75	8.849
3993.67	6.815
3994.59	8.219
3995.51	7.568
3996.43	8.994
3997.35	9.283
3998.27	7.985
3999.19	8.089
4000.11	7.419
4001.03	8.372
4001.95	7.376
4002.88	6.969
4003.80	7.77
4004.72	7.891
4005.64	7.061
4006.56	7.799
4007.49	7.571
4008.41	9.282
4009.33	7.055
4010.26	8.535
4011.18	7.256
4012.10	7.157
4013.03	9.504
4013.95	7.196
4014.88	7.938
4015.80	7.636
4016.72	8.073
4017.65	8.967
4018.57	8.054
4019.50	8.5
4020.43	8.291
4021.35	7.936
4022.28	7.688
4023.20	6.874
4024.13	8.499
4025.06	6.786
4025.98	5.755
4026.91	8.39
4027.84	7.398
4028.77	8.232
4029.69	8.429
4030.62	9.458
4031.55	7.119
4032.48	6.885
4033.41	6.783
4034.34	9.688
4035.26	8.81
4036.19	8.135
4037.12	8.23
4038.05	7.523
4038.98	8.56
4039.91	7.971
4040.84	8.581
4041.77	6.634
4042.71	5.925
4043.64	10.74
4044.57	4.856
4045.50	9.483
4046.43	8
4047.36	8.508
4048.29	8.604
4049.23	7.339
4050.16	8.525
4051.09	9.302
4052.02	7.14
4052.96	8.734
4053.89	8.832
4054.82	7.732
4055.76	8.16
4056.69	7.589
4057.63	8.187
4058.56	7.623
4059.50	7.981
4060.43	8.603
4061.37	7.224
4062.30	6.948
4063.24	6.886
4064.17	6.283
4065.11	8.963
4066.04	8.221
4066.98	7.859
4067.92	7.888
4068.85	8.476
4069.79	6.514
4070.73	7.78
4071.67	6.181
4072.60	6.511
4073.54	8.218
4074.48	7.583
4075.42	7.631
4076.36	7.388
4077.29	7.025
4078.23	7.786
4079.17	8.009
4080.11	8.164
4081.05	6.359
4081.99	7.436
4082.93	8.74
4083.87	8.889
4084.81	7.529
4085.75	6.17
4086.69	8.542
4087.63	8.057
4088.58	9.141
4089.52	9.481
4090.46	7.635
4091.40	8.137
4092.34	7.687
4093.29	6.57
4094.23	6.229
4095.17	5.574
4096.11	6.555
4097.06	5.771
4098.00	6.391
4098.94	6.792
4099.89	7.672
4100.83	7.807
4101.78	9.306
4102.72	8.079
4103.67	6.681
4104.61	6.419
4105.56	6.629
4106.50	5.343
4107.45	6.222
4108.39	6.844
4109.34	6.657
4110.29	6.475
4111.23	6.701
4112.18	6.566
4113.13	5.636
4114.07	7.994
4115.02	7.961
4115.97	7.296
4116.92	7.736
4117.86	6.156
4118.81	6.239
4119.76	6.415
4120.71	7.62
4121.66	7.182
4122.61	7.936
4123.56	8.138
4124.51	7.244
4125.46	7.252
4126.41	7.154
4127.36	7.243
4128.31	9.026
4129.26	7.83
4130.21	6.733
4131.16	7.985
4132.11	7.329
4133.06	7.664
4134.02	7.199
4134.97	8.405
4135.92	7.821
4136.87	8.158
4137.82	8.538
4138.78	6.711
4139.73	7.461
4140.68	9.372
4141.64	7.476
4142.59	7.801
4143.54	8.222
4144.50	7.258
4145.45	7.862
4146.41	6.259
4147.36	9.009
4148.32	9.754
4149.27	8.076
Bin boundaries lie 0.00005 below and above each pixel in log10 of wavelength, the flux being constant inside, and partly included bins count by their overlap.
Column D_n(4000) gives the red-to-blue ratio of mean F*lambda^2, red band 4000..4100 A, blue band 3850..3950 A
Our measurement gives 1.15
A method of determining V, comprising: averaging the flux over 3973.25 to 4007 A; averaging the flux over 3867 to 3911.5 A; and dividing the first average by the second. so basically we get 1.05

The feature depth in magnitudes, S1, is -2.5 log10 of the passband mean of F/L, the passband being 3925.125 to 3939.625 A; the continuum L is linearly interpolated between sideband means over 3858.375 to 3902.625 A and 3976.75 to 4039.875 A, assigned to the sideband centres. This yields 0.13 mag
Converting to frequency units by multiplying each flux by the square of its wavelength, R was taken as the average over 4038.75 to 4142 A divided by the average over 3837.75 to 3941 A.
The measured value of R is 1.16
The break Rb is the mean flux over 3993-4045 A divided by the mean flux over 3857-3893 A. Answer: 1.1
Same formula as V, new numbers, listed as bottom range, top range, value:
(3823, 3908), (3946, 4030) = 1.06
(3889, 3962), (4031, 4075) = 1.08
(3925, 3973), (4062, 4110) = 1.08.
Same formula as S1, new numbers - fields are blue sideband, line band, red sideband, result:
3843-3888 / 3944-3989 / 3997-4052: 0.12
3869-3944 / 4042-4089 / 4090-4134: -0.10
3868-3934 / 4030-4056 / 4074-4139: -0.12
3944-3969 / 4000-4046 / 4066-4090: -0.06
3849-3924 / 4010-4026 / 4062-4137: -0.07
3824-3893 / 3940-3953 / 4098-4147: -0.12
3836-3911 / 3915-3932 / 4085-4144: 0.02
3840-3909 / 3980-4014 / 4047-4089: -0.02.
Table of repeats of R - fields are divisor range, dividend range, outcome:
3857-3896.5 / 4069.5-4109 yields 1.16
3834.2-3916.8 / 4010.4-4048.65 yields 1.19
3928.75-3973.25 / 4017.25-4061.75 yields 1.23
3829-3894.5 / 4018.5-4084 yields 1.26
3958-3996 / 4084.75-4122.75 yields 1.12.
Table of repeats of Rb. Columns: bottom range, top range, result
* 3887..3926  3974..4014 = 1.03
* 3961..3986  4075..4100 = 1.19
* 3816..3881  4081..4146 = 1.05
